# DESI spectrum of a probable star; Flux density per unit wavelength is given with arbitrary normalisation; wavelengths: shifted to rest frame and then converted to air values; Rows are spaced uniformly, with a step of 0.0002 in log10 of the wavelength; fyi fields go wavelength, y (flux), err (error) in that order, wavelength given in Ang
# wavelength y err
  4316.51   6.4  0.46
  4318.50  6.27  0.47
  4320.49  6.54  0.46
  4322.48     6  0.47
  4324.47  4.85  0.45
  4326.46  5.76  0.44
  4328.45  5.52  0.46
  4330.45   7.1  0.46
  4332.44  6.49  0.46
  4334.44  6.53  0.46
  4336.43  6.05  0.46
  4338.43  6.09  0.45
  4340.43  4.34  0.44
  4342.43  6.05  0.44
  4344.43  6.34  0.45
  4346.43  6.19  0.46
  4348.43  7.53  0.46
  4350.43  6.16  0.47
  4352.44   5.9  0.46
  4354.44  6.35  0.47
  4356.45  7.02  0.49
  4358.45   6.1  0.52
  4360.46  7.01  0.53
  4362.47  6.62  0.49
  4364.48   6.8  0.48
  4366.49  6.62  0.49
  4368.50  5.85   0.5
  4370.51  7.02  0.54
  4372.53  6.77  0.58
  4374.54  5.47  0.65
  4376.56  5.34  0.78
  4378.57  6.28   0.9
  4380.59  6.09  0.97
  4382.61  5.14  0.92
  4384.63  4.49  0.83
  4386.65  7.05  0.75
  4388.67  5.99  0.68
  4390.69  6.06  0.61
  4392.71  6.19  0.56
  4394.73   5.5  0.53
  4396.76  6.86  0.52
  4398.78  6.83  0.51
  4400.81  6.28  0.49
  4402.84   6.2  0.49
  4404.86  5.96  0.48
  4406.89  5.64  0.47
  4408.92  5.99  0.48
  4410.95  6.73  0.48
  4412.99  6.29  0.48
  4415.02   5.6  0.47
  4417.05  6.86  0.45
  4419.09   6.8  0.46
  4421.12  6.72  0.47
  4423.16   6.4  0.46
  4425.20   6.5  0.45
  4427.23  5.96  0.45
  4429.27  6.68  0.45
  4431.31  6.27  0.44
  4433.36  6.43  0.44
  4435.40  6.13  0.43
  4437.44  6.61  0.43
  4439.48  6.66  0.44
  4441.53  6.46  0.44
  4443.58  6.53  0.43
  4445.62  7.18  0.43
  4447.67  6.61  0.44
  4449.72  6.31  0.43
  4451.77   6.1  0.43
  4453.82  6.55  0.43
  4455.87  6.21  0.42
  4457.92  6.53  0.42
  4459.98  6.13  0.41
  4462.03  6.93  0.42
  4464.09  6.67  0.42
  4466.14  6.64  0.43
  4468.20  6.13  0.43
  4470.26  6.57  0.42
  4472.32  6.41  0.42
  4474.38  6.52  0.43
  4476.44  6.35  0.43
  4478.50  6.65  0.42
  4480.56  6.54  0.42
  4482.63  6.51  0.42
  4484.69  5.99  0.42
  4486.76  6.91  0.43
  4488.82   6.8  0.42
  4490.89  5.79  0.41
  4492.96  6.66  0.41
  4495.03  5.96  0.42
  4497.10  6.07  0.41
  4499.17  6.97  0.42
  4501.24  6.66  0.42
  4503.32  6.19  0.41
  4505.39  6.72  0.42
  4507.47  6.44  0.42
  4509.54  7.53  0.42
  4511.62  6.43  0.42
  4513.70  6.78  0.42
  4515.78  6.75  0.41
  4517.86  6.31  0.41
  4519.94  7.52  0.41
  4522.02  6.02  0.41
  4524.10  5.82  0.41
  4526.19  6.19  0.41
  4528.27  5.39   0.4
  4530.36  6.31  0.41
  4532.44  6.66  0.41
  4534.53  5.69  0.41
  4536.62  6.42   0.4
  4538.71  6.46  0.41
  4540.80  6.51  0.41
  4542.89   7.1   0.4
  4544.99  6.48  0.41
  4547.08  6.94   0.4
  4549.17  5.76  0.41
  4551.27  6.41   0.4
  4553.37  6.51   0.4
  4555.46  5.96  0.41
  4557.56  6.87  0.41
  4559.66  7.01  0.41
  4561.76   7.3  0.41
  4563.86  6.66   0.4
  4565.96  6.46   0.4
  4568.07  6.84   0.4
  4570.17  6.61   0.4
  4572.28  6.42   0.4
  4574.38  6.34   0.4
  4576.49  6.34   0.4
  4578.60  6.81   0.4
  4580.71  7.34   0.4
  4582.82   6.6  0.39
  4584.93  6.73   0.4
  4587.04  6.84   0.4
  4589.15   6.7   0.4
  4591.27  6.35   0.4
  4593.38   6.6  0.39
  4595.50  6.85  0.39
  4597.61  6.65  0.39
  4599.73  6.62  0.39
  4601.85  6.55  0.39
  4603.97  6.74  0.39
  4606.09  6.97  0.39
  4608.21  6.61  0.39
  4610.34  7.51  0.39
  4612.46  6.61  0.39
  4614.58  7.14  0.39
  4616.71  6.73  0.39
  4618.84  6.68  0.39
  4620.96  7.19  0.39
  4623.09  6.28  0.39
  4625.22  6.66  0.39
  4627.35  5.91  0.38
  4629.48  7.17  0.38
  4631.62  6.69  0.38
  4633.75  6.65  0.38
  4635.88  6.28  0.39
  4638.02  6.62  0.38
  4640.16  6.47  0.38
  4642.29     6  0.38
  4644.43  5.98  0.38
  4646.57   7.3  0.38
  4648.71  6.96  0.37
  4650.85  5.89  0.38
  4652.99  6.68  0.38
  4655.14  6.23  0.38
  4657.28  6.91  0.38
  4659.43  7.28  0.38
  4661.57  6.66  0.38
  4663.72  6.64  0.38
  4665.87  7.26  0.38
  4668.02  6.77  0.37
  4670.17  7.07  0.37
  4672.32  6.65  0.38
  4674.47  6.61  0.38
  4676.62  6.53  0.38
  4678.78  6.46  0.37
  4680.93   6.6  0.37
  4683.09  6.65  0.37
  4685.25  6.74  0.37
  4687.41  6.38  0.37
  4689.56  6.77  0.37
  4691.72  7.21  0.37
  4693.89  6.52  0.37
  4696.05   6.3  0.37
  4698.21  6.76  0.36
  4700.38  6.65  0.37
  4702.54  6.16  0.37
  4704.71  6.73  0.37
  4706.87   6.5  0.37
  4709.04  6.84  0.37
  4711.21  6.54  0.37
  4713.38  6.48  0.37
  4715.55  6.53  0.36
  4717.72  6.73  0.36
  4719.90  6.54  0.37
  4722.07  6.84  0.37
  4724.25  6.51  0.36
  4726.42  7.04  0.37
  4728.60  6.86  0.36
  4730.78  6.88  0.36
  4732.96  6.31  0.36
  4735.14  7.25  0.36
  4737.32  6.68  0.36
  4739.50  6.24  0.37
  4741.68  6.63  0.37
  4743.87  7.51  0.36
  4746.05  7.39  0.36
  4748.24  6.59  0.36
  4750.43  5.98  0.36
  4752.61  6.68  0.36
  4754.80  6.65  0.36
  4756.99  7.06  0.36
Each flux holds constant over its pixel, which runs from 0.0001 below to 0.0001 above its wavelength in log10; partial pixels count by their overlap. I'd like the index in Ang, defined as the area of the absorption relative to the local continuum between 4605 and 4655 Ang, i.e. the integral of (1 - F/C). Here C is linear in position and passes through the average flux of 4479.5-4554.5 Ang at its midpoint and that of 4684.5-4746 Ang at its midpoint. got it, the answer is -0.4 Ang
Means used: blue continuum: 6.45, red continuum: 6.7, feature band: 6.64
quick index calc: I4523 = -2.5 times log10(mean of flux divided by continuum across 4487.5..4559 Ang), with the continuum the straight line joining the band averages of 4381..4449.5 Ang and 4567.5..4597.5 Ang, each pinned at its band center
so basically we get 0.01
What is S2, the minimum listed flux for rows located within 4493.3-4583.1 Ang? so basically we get 5.39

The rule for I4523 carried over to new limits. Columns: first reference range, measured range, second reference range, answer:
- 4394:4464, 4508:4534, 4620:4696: 0.01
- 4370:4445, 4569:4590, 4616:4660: -0.03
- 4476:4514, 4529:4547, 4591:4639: 0.02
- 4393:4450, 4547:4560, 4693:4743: 0.01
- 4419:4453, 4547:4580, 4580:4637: 0.01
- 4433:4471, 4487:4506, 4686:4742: 0.01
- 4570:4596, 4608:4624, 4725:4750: -0.03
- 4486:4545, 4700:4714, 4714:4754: 0.02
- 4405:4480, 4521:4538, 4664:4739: 0.08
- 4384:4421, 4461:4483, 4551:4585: -0.02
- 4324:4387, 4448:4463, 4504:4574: -0.01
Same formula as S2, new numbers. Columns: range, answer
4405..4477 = 5.6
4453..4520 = 5.79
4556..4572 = 6.46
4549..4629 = 5.76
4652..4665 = 6.23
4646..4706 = 5.89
